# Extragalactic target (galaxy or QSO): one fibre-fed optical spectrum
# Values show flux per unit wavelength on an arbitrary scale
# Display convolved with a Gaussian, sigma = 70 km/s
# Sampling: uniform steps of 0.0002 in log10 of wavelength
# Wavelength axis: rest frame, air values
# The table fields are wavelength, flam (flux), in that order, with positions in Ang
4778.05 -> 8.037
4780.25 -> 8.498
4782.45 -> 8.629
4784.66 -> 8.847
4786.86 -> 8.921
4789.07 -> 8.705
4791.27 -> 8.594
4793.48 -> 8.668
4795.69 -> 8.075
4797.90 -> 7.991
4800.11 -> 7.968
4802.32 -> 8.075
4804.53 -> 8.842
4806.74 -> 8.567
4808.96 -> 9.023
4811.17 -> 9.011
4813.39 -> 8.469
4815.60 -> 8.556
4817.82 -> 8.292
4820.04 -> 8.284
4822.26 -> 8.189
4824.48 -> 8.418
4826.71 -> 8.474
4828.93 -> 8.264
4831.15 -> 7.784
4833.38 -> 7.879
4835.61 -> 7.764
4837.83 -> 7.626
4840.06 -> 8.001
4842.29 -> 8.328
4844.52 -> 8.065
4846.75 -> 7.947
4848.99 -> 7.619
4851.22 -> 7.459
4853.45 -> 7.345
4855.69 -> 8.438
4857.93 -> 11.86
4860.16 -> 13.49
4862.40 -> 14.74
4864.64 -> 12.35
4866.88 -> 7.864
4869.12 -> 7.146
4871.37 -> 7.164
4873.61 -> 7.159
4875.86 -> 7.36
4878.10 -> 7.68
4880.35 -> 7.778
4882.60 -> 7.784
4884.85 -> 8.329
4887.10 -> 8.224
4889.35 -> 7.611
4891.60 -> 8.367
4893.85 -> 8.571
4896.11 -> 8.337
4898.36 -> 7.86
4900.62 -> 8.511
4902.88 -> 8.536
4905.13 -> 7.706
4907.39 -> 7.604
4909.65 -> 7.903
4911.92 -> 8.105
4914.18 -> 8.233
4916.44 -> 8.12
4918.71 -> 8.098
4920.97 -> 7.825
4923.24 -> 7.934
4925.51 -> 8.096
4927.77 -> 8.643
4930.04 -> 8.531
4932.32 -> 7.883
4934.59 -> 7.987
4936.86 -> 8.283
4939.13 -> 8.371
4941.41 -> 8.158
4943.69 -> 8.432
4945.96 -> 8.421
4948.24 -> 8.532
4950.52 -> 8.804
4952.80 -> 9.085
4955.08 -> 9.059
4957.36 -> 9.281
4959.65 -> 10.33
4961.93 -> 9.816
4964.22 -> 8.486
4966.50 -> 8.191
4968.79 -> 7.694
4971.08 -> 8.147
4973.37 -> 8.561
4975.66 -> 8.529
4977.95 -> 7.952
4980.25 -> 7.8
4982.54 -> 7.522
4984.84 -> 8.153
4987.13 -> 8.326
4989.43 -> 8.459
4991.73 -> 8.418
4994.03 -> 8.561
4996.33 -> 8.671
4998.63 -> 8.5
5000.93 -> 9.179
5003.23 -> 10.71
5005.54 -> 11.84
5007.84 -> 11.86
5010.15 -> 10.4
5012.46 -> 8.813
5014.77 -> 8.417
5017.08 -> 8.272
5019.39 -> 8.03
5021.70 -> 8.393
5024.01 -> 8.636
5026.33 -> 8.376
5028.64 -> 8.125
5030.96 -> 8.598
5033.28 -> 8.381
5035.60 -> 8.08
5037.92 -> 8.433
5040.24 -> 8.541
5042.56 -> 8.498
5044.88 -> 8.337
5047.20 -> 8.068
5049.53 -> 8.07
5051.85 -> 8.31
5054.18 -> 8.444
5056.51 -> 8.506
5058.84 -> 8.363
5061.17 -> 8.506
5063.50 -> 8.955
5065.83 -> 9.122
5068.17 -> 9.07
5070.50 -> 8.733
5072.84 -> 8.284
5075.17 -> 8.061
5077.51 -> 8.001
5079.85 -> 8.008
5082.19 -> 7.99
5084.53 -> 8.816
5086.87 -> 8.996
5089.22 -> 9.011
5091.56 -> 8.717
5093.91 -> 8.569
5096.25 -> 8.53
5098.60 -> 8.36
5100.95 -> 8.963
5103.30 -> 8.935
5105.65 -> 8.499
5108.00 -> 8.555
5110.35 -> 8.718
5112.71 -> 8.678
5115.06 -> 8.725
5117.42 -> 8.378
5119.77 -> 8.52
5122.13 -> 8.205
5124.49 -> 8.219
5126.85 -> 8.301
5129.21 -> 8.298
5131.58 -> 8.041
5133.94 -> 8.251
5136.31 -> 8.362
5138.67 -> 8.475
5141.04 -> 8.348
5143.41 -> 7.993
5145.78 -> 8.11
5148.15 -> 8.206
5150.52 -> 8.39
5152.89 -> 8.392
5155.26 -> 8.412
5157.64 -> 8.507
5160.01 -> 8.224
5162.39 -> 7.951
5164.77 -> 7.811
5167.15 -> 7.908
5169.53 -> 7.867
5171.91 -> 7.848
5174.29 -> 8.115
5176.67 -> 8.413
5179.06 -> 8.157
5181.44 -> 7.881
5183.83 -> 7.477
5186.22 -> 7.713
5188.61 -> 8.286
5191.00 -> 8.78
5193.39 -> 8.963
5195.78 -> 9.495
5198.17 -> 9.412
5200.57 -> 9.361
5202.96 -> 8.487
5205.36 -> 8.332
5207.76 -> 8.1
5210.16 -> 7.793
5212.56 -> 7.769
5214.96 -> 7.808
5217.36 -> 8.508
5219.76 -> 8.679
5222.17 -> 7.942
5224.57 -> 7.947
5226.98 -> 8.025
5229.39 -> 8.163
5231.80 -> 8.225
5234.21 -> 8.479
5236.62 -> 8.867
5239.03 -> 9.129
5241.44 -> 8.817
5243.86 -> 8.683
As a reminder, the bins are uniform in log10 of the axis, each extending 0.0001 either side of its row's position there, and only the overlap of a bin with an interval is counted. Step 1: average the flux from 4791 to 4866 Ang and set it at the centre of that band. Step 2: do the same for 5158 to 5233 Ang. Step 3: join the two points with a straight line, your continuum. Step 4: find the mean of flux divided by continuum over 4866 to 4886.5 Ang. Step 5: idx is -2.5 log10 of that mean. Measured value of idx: 0.149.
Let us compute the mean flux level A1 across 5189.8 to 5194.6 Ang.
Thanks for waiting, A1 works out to 8.88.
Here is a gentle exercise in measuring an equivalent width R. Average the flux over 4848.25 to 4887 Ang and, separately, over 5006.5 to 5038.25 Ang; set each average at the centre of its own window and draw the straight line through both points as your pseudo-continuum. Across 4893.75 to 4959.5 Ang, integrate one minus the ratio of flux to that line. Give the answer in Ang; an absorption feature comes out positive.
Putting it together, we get 3.9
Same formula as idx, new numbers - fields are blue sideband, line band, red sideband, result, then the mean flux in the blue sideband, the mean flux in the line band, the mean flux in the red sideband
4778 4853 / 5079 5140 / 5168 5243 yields -0.02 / 8.28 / 8.51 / 8.35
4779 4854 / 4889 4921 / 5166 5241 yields 0.02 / 8.28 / 8.11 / 8.33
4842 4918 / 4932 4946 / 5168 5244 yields 0.03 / 8.51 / 8.23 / 8.35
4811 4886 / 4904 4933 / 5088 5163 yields 0.06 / 8.55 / 8.06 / 8.44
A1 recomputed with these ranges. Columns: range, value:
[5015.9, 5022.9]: 8.24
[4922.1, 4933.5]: 8.21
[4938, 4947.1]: 8.34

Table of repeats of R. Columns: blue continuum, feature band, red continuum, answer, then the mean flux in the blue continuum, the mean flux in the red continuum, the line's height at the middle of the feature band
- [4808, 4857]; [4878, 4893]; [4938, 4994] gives 0.5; 8.16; 8.52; 8.3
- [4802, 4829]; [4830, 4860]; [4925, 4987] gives 0.6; 8.52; 8.47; 8.51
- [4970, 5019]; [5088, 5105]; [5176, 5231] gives -0.2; 8.9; 8.32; 8.62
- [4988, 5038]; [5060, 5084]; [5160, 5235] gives 0.7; 8.97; 8.25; 8.74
